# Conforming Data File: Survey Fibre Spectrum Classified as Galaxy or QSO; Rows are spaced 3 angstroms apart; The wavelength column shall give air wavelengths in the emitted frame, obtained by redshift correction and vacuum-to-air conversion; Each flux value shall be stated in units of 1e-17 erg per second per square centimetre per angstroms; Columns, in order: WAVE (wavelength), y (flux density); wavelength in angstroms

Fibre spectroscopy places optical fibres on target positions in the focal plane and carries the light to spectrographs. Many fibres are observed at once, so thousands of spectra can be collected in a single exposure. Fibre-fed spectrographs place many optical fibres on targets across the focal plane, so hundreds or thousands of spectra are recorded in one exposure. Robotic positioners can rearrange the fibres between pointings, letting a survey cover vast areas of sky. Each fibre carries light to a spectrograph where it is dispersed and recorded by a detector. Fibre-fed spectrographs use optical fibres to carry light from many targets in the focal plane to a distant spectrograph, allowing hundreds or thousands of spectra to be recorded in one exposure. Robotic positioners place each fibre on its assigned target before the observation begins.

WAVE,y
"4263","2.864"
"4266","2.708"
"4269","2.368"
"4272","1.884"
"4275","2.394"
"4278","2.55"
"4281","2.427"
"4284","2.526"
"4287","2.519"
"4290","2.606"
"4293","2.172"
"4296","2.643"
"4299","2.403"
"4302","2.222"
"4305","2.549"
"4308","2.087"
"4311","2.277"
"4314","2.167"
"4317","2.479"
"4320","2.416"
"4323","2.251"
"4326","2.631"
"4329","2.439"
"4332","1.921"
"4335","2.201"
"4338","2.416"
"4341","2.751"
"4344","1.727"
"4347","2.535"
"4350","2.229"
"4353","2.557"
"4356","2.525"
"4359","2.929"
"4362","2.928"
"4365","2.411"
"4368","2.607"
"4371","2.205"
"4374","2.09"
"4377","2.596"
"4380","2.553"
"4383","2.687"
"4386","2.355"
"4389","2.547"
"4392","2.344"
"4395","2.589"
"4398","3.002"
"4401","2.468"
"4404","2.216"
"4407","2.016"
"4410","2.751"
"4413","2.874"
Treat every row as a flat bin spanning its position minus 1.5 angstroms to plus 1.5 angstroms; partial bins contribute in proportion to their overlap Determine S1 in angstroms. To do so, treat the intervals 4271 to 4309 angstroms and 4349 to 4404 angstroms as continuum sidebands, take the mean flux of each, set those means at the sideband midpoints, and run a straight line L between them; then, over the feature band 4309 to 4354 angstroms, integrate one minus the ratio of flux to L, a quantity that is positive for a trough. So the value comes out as 2.39 angstroms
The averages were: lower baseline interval 2.39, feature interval 2.33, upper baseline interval 2.53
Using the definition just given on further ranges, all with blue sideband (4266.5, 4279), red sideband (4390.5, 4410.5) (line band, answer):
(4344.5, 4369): -1.4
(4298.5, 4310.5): 0.3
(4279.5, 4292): -0.9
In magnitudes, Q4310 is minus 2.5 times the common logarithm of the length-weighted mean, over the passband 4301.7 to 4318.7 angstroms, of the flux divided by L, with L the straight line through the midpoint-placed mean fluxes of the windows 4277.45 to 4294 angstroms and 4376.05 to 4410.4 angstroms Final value 0.08 mag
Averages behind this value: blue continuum 2.47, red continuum 2.5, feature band 2.3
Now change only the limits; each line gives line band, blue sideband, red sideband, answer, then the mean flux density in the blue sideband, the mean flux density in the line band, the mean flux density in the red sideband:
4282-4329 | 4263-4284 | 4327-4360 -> 0.00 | 2.43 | 2.4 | 2.38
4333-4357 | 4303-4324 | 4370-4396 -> 0.01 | 2.32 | 2.36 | 2.44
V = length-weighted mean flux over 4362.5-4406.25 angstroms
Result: 2.48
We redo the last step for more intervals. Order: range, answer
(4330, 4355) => 2.3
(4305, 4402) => 2.44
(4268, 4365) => 2.4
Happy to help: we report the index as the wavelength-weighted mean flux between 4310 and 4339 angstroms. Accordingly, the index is 2.32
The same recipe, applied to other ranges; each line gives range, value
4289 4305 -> 2.42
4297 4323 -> 2.33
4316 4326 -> 2.41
